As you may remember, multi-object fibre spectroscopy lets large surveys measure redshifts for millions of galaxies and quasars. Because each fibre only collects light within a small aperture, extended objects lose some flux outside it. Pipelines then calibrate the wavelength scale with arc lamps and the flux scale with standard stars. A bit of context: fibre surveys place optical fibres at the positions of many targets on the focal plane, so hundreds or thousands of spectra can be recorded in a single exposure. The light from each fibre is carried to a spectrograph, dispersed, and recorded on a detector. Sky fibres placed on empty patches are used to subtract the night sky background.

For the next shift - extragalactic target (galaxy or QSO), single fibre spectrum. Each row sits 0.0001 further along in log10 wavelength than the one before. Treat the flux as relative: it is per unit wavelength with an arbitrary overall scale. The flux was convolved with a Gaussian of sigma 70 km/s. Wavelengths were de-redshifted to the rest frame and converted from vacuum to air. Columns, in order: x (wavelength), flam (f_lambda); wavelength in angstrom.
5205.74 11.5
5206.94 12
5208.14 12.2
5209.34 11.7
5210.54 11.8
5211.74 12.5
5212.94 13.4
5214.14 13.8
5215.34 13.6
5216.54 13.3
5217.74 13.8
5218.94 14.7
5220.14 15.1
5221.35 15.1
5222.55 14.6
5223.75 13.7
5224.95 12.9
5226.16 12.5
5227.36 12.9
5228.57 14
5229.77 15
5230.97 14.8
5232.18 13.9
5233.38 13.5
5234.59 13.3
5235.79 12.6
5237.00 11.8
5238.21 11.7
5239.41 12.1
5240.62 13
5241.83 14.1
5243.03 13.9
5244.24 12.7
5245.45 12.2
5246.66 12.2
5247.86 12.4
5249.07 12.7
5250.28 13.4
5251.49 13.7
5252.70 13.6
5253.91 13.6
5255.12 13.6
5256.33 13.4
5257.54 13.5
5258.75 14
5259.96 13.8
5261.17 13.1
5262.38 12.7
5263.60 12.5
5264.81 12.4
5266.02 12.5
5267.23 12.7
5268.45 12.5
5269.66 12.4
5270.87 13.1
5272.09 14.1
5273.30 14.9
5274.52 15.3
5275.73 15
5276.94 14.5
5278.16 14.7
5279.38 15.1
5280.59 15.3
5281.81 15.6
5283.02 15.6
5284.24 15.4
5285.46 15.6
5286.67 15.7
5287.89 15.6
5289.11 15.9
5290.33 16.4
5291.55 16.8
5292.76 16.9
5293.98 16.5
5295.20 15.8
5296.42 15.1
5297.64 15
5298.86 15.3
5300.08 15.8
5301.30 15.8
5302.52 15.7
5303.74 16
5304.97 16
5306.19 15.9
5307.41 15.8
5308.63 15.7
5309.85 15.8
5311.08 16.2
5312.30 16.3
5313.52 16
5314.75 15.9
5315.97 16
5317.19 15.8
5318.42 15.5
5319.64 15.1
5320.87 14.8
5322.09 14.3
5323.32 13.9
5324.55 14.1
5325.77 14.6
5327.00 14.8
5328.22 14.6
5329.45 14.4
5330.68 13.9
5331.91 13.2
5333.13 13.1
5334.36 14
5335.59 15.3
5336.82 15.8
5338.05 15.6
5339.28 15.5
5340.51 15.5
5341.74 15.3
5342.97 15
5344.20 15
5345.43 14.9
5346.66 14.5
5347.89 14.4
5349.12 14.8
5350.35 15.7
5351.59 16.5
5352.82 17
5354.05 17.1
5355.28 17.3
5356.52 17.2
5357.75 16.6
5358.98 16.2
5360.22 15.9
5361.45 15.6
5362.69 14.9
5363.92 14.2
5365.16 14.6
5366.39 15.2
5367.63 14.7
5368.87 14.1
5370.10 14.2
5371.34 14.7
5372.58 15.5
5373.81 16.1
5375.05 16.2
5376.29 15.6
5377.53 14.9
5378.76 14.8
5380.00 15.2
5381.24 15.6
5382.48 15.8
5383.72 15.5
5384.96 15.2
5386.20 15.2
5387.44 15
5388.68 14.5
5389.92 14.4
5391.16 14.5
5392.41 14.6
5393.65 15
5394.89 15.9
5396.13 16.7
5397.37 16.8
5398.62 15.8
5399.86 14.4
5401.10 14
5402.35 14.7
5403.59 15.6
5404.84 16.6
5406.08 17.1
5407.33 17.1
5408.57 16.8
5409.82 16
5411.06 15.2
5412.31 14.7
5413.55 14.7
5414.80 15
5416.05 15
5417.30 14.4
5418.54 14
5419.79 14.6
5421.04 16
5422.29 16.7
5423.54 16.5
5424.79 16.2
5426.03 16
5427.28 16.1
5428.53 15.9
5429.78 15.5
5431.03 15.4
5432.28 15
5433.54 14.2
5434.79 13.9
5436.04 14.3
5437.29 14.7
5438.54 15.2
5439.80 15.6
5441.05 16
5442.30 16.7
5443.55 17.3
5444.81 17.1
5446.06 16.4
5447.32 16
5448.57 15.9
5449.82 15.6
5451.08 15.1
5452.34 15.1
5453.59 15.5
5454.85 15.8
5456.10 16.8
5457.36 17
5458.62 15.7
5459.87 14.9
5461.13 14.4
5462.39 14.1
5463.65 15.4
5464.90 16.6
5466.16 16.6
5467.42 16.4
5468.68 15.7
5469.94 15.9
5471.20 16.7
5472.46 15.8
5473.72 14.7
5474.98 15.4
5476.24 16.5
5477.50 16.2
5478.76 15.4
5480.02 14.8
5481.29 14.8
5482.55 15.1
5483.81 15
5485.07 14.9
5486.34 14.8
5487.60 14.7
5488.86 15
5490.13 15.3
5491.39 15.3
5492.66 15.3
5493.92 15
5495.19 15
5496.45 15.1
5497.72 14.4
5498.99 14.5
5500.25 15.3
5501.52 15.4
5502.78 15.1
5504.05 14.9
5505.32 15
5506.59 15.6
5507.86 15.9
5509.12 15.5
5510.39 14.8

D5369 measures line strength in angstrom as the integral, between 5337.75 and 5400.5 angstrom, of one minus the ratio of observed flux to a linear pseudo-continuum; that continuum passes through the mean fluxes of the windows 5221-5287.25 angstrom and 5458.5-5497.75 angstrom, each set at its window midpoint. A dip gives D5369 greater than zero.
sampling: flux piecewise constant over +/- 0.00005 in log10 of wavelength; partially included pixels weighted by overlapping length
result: -3.8 angstrom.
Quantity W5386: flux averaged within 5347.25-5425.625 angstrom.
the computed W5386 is 15.5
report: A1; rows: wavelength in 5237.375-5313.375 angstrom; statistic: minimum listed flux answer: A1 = 11.7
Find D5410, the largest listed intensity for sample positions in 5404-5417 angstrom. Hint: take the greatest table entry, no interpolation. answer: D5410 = 17.1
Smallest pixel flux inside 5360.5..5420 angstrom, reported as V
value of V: 14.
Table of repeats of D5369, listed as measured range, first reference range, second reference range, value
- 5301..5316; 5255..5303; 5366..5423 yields -1.1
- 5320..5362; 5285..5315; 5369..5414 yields 1.3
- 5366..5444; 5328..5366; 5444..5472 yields 1.0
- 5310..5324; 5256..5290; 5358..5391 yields -0.8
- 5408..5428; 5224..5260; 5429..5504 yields -0.7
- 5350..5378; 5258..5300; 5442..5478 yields -0.8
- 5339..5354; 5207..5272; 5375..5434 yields -0.8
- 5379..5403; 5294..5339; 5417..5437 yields 0.1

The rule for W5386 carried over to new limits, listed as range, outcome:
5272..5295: 15.6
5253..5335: 14.8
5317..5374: 15.1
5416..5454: 15.6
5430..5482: 15.6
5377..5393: 15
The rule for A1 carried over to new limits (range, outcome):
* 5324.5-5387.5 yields 13.1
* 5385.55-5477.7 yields 13.9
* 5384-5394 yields 14.4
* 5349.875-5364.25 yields 14.2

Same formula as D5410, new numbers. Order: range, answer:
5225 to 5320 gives 16.9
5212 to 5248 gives 15.1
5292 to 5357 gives 17.3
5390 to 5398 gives 16.8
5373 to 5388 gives 16.2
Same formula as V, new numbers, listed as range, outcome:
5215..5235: 12.5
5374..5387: 14.8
